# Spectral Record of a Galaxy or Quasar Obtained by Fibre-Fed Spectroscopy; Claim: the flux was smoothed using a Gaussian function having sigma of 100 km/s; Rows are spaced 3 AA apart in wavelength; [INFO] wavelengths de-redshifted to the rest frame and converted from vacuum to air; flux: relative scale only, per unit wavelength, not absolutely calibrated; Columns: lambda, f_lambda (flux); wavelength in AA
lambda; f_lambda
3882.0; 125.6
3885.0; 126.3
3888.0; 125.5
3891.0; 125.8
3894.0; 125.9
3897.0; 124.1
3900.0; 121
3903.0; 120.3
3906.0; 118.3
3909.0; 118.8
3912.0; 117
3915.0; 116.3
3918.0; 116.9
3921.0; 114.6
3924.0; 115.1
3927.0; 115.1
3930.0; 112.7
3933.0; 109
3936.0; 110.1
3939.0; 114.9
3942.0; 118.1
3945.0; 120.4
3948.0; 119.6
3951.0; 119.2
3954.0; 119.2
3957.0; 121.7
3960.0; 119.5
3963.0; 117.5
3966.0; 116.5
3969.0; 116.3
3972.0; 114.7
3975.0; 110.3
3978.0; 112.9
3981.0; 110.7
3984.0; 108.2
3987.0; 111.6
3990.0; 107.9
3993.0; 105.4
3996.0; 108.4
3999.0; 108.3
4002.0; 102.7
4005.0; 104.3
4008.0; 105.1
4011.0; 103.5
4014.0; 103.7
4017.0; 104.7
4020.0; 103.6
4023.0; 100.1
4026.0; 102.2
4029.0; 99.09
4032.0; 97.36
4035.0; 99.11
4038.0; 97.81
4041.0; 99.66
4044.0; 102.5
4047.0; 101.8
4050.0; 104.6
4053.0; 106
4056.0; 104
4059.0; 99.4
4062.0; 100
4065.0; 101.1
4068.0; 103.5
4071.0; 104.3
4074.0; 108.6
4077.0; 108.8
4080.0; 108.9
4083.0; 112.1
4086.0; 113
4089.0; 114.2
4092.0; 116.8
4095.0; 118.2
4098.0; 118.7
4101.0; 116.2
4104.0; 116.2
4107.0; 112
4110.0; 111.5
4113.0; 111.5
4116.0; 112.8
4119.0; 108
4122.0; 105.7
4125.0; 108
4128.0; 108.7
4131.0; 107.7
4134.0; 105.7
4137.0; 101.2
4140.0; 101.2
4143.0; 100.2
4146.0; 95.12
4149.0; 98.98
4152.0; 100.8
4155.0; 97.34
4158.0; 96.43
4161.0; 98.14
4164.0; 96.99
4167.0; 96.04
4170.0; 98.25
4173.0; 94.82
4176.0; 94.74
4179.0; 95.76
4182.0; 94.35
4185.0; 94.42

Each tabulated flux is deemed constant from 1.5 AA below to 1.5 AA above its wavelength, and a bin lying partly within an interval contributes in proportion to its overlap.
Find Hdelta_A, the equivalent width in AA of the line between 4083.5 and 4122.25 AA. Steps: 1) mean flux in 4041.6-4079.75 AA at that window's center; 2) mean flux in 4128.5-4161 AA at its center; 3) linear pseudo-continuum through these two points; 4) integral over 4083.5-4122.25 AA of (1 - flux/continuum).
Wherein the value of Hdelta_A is -4.3 AA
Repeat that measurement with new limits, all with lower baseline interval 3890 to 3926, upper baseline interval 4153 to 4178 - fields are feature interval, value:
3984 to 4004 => 0.8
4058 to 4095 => -1.3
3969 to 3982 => 0.1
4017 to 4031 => 1.0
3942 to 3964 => -0.8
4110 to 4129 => -1.6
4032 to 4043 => 0.9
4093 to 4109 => -2.2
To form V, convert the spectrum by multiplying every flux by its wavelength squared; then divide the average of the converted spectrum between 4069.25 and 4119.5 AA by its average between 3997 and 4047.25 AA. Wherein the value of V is 1.1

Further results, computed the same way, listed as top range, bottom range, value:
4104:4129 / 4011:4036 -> 1.14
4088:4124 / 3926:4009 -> 1.08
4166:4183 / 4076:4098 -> 0.88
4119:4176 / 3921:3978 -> 0.96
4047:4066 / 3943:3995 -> 0.93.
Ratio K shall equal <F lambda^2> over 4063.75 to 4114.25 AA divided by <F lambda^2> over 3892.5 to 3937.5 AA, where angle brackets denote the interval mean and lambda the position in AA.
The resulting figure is 1.04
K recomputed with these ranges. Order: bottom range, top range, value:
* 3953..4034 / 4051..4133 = 1.06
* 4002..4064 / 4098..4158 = 1.09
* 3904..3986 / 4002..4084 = 0.94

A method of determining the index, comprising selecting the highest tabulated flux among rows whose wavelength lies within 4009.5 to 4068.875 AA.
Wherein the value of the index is 106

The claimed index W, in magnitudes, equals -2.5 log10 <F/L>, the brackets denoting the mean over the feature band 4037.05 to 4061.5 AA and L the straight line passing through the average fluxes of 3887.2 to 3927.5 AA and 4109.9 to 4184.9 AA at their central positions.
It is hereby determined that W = 0.07 mag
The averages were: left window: 120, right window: 101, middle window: 102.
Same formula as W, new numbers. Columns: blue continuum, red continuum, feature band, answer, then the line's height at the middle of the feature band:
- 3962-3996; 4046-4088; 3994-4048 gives 0.07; 109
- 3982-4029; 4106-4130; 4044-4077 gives 0.04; 107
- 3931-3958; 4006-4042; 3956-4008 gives -0.02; 110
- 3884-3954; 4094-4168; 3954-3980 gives -0.01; 116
